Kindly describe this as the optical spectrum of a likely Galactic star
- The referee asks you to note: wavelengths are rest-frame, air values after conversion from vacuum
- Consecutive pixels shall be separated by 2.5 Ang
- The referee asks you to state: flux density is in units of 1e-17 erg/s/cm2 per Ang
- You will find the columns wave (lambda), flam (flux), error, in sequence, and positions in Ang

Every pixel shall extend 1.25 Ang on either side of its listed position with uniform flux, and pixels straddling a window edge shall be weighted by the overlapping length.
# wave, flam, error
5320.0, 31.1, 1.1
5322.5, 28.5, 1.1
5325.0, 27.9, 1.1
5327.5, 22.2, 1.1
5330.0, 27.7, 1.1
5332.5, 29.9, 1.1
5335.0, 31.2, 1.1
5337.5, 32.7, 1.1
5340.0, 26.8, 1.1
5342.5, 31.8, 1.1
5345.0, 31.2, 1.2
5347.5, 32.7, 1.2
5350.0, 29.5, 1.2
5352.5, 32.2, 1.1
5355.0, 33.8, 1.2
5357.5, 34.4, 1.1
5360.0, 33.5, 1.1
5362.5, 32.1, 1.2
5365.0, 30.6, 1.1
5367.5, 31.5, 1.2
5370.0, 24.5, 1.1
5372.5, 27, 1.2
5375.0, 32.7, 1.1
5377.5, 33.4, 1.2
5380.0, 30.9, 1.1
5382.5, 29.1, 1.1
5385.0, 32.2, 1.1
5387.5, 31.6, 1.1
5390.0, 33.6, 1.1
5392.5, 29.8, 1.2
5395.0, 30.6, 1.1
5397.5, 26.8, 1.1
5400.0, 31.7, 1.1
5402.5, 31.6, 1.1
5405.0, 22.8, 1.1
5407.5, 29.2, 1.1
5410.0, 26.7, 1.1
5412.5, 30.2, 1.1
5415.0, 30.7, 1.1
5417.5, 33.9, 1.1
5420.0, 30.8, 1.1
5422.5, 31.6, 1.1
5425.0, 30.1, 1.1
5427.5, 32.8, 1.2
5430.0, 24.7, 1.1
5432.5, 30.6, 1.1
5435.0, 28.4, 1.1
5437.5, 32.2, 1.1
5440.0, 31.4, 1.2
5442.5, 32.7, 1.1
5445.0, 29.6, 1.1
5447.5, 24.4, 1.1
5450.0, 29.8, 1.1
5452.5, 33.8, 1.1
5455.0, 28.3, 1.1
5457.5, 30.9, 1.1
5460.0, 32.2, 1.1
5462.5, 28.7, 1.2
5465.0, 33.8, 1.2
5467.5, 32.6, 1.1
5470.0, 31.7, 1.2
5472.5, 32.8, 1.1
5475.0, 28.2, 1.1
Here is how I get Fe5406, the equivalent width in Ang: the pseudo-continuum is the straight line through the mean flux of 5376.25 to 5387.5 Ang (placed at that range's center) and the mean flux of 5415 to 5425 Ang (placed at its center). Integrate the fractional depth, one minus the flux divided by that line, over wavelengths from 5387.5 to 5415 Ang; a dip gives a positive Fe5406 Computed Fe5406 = 1.8 Ang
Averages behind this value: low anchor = 31.4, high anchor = 31.7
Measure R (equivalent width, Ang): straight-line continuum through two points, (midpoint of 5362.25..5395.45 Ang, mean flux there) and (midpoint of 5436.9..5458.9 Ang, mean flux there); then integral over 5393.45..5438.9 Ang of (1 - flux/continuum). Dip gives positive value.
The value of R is 1.06 Ang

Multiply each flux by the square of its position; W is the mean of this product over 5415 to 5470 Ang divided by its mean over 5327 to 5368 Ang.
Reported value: 1.0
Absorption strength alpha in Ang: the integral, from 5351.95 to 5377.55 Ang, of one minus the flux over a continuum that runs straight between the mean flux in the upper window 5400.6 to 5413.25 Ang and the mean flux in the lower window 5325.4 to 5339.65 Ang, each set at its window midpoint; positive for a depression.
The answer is -2.6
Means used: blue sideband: 28.6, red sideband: 28.2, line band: 31.3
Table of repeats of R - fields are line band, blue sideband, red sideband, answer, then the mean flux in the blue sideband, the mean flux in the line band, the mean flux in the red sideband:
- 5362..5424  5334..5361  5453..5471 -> 2.7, 31.8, 30.2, 31.3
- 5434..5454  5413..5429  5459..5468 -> 0.8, 31.5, 30.3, 31.8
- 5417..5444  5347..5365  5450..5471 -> 0.8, 32.5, 30.7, 31.4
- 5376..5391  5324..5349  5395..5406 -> -1.5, 29.4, 31.8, 28.6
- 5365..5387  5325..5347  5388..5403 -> 0.0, 29.2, 30.2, 30.7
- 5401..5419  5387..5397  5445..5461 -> 0.8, 31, 29.4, 29.8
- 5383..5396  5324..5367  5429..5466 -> -0.4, 30.6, 31.4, 30.1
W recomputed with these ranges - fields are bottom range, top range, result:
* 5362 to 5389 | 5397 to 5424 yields 0.99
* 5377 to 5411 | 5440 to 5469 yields 1.05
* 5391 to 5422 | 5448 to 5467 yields 1.06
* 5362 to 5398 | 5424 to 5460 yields 1.01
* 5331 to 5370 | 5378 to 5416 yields 0.97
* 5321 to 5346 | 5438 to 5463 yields 1.09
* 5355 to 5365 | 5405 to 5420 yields 0.91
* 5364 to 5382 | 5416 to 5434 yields 1.04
